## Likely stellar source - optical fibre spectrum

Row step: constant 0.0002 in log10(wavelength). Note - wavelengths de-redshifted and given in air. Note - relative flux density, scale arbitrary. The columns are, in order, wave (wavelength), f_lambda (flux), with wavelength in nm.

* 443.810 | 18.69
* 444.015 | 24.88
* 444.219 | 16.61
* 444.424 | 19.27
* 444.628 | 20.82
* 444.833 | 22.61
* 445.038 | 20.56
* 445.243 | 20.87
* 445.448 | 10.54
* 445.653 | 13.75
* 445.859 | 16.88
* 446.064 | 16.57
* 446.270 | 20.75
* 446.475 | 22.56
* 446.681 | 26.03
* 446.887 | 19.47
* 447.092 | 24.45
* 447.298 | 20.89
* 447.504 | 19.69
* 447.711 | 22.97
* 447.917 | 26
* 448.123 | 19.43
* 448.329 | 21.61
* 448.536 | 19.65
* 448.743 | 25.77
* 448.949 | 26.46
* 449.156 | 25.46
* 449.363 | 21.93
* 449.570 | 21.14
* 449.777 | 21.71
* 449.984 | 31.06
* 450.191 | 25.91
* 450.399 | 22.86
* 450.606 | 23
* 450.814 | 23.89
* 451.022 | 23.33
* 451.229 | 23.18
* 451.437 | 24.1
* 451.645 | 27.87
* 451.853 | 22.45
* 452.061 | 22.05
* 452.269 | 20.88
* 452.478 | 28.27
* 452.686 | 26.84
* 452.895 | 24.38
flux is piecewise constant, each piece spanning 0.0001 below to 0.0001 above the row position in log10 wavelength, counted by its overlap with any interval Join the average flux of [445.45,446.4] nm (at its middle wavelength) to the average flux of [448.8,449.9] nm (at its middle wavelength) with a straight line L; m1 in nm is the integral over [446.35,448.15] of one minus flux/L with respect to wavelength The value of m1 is -0.31 nm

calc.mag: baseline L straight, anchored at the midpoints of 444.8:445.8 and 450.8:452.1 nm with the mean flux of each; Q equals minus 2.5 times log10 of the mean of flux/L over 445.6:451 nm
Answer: -0.09 mag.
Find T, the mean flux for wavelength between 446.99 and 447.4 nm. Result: 22.7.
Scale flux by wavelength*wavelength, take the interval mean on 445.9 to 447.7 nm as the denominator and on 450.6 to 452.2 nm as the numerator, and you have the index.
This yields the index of 1.14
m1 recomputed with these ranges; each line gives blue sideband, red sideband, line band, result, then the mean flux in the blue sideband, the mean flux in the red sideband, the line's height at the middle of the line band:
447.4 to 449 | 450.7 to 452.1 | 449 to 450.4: -0.08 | 22.6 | 23.9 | 23.2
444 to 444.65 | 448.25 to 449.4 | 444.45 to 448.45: 0.24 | 19.8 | 23.6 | 21.6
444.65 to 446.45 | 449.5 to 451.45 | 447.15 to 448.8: -0.07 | 18.2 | 24.1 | 21.1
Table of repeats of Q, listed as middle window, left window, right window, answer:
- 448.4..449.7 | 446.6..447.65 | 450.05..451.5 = -0.01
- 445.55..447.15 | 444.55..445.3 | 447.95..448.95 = 0.09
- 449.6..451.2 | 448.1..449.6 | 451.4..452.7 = -0.03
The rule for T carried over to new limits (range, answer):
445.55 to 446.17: 15.7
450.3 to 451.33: 23.3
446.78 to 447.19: 22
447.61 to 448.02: 24.5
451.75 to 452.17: 22.3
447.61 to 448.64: 21.9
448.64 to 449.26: 25.9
